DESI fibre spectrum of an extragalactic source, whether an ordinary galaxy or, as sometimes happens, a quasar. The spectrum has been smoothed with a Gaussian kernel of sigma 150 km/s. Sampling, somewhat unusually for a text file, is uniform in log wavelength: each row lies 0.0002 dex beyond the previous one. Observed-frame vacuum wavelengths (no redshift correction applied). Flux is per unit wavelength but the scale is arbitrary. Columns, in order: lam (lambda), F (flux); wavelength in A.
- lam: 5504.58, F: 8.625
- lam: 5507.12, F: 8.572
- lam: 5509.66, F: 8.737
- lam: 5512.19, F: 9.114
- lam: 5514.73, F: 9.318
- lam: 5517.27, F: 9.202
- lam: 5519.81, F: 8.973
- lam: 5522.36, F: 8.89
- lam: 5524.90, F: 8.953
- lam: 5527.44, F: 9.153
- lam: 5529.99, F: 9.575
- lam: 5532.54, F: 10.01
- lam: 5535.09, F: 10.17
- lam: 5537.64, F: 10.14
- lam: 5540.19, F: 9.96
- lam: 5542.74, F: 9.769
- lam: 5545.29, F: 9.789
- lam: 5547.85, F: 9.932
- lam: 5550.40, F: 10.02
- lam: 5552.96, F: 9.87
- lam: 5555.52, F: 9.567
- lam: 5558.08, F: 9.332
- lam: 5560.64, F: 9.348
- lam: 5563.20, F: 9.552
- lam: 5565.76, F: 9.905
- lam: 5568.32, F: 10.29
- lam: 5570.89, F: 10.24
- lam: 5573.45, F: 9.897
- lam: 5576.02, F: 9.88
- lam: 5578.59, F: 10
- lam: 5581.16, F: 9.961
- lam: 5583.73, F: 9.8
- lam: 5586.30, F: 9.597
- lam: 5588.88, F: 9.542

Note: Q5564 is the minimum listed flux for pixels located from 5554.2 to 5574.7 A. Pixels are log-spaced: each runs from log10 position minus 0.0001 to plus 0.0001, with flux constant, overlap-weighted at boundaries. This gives 9.332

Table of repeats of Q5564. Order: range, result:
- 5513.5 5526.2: 8.89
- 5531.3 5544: 9.769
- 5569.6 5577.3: 9.88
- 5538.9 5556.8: 9.567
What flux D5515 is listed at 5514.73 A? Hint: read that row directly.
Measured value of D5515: 9.318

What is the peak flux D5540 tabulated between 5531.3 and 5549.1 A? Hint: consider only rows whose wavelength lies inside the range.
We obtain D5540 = 10.17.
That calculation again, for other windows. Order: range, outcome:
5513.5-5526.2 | 9.318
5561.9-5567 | 9.905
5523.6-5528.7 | 9.153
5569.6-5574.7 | 10.24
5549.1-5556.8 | 10.02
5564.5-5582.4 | 10.29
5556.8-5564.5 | 9.552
